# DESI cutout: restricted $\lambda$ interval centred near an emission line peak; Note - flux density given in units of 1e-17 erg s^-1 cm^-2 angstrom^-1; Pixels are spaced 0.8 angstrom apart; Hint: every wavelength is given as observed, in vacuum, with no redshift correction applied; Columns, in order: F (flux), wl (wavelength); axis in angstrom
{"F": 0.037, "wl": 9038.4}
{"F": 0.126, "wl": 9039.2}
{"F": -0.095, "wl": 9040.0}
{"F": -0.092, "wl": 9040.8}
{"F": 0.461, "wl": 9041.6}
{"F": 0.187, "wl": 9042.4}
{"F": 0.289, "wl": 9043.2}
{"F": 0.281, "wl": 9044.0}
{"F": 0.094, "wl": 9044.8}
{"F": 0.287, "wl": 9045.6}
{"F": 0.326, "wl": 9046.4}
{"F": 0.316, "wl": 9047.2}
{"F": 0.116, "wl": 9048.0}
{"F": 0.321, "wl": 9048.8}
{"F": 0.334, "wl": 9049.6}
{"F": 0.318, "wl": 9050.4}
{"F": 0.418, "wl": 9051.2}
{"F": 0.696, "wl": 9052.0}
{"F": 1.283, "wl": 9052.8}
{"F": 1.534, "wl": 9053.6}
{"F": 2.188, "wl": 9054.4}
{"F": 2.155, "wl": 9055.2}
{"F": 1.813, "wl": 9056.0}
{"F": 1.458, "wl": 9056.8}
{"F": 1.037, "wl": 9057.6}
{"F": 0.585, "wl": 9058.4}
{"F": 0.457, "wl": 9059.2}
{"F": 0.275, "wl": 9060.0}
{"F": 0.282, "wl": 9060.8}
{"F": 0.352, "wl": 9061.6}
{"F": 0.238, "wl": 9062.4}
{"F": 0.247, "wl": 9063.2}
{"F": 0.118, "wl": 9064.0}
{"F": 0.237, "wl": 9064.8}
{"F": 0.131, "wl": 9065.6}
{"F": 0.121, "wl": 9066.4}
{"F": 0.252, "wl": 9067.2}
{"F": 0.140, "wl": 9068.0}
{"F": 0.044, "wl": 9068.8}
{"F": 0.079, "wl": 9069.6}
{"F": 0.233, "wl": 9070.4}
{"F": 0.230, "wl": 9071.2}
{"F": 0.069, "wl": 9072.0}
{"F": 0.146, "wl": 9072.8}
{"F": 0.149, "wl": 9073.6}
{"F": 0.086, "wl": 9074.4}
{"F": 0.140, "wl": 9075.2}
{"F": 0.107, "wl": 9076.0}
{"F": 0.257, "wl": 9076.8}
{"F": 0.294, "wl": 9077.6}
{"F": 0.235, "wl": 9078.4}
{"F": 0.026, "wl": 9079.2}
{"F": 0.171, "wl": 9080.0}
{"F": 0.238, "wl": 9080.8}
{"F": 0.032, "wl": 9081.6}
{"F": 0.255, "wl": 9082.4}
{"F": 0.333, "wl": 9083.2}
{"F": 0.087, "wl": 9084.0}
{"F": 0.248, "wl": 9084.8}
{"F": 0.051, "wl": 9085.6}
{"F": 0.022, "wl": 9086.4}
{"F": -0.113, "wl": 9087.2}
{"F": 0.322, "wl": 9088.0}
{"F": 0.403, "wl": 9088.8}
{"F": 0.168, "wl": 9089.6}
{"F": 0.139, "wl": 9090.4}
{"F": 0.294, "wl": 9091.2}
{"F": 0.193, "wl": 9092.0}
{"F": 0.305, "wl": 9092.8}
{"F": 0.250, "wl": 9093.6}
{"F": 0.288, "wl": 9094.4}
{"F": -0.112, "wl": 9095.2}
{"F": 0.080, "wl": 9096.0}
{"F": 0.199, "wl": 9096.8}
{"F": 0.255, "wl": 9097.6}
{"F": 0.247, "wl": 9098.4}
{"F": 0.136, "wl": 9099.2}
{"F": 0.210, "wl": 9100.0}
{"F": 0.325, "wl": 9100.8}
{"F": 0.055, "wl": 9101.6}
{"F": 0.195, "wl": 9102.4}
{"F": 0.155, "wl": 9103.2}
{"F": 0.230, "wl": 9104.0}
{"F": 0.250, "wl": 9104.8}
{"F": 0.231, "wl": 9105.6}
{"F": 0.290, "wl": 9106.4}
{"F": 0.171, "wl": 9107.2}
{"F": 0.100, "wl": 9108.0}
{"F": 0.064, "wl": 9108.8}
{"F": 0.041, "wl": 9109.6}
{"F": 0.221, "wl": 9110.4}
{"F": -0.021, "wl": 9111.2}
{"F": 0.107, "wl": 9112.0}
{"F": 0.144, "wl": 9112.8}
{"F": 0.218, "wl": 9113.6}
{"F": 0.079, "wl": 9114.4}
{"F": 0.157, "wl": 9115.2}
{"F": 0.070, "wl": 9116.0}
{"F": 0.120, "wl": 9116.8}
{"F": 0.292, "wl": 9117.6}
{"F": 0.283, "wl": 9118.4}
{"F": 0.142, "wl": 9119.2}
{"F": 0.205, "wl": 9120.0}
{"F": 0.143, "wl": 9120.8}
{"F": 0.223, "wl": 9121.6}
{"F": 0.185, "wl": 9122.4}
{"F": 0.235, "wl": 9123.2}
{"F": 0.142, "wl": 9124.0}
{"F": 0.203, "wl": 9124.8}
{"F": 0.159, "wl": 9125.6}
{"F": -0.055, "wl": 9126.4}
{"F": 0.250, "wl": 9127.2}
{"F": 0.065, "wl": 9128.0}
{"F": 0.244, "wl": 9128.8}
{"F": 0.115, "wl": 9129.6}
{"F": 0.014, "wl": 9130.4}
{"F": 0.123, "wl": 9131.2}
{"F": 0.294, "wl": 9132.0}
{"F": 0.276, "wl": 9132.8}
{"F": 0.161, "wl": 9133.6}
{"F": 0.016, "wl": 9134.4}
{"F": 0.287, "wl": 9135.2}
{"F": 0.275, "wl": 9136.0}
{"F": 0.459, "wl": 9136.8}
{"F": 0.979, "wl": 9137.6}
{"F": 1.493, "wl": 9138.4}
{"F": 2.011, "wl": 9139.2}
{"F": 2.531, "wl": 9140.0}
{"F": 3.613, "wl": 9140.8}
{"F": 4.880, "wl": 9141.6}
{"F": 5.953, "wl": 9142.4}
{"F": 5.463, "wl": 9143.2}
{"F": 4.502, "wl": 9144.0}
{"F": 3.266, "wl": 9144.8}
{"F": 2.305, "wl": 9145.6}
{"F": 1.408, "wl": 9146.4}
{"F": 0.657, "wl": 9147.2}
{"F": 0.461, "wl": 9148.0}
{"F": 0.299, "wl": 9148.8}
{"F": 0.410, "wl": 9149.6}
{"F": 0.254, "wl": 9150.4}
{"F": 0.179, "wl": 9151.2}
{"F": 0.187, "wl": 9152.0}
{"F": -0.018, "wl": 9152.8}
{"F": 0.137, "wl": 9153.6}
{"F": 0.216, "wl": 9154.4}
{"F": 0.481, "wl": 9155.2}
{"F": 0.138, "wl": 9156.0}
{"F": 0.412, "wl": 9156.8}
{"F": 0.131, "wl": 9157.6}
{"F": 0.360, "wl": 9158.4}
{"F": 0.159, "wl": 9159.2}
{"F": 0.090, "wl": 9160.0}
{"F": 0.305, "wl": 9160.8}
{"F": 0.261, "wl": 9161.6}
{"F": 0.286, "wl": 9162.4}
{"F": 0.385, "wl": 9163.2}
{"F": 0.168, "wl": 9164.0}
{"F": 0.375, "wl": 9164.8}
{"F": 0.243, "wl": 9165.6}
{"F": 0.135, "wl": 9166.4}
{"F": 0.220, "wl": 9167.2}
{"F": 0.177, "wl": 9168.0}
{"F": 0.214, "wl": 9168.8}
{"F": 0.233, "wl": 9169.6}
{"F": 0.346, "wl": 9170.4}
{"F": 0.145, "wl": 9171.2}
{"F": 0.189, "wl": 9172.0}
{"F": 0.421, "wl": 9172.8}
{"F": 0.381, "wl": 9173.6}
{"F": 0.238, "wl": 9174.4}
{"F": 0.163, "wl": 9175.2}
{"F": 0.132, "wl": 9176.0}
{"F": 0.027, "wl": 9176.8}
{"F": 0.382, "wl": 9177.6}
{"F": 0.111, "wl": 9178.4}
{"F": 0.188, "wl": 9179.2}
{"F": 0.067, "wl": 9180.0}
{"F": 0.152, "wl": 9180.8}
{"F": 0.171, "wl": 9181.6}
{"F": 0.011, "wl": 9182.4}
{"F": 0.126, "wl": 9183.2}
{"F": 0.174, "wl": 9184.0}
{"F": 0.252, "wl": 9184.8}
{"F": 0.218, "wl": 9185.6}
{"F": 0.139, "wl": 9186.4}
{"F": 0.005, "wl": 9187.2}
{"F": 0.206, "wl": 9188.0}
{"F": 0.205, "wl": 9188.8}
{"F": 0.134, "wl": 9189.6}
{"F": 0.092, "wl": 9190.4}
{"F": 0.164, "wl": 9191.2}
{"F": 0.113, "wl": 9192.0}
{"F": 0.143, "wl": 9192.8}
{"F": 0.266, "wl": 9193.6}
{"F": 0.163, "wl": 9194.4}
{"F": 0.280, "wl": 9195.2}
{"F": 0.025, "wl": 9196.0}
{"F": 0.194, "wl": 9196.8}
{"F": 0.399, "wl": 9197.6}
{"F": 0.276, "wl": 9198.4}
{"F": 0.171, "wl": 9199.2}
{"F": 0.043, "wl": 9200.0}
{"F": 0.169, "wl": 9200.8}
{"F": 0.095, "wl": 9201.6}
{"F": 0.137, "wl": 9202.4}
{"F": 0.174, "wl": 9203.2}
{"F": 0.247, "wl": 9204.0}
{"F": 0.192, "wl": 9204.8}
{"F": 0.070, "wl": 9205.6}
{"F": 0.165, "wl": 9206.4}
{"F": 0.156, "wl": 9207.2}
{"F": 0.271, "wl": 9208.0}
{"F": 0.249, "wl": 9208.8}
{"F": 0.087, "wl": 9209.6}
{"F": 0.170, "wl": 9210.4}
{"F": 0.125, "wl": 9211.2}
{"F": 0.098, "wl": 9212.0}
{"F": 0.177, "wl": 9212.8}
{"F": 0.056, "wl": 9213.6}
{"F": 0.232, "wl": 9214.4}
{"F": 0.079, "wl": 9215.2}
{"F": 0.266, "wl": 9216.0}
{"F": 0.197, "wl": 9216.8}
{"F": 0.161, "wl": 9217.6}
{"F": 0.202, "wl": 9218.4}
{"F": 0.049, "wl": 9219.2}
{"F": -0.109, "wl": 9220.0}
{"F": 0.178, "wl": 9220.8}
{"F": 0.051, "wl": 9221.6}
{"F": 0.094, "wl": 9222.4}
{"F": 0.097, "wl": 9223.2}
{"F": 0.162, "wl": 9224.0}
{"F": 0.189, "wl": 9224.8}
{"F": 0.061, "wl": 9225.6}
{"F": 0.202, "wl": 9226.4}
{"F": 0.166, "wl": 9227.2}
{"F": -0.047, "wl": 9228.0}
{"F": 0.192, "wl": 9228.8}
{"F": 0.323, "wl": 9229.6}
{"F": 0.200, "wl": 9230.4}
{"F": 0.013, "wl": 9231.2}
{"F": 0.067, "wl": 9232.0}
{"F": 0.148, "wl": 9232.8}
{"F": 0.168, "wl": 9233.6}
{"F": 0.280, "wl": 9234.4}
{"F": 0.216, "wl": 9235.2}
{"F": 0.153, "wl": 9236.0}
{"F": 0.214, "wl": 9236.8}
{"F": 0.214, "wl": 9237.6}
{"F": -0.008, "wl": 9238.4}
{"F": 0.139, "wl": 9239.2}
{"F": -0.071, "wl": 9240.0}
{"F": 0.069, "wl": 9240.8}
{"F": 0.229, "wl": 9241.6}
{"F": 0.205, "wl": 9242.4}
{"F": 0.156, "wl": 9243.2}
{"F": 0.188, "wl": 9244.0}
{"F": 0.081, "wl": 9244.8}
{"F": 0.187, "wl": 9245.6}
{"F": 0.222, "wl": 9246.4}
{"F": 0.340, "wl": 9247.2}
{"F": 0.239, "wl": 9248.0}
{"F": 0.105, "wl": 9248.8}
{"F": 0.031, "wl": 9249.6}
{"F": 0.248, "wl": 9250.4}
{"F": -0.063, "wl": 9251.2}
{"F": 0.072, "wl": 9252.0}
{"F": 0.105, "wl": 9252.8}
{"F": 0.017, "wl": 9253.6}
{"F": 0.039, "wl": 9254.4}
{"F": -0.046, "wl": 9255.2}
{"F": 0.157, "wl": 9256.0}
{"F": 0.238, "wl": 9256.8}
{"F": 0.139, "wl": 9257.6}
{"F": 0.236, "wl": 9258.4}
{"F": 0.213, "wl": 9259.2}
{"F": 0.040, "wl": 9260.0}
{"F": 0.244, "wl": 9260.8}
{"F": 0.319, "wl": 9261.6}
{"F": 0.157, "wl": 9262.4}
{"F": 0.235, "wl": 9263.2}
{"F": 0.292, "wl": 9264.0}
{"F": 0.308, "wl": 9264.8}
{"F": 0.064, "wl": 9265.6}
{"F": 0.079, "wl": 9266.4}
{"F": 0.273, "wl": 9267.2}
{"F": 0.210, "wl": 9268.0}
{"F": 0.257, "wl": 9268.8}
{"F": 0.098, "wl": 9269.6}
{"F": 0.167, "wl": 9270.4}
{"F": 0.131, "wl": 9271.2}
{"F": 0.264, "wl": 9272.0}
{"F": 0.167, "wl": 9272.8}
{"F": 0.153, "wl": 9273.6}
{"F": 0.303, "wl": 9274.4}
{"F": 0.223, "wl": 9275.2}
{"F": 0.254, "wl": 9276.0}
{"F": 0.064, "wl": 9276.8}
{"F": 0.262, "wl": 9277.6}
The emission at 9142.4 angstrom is [O III] 5007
